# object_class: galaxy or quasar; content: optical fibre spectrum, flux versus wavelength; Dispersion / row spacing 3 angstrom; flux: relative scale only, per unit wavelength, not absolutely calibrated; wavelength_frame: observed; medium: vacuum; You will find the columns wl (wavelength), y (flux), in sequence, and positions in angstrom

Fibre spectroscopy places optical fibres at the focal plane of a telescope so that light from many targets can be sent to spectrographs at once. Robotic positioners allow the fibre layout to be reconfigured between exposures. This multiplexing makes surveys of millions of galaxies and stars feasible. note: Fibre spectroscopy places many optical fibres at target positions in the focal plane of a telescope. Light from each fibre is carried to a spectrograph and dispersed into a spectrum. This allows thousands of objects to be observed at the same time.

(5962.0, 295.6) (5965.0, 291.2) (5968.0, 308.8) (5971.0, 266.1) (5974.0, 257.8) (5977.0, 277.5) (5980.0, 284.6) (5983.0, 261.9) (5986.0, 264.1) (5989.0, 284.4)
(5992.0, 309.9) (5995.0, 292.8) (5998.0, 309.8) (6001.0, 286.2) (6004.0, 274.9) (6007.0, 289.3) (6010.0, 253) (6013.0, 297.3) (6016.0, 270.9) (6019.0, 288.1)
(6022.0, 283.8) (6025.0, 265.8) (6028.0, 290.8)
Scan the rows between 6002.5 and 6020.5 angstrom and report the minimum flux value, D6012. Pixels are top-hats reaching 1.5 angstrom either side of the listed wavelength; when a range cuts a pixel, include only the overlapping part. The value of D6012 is 253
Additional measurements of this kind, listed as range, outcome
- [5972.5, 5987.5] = 257.8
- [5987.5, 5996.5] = 284.4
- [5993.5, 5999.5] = 292.8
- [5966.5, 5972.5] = 266.1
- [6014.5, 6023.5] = 270.9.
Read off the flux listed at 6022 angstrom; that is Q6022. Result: 283.8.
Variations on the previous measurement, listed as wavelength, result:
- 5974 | 257.8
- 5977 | 277.5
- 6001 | 286.2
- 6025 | 265.8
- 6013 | 297.3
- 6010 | 253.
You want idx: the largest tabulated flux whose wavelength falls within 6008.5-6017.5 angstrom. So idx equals 297.3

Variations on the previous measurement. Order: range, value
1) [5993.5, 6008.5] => 309.8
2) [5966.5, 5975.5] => 308.8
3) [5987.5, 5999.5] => 309.9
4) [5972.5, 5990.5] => 284.6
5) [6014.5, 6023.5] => 288.1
